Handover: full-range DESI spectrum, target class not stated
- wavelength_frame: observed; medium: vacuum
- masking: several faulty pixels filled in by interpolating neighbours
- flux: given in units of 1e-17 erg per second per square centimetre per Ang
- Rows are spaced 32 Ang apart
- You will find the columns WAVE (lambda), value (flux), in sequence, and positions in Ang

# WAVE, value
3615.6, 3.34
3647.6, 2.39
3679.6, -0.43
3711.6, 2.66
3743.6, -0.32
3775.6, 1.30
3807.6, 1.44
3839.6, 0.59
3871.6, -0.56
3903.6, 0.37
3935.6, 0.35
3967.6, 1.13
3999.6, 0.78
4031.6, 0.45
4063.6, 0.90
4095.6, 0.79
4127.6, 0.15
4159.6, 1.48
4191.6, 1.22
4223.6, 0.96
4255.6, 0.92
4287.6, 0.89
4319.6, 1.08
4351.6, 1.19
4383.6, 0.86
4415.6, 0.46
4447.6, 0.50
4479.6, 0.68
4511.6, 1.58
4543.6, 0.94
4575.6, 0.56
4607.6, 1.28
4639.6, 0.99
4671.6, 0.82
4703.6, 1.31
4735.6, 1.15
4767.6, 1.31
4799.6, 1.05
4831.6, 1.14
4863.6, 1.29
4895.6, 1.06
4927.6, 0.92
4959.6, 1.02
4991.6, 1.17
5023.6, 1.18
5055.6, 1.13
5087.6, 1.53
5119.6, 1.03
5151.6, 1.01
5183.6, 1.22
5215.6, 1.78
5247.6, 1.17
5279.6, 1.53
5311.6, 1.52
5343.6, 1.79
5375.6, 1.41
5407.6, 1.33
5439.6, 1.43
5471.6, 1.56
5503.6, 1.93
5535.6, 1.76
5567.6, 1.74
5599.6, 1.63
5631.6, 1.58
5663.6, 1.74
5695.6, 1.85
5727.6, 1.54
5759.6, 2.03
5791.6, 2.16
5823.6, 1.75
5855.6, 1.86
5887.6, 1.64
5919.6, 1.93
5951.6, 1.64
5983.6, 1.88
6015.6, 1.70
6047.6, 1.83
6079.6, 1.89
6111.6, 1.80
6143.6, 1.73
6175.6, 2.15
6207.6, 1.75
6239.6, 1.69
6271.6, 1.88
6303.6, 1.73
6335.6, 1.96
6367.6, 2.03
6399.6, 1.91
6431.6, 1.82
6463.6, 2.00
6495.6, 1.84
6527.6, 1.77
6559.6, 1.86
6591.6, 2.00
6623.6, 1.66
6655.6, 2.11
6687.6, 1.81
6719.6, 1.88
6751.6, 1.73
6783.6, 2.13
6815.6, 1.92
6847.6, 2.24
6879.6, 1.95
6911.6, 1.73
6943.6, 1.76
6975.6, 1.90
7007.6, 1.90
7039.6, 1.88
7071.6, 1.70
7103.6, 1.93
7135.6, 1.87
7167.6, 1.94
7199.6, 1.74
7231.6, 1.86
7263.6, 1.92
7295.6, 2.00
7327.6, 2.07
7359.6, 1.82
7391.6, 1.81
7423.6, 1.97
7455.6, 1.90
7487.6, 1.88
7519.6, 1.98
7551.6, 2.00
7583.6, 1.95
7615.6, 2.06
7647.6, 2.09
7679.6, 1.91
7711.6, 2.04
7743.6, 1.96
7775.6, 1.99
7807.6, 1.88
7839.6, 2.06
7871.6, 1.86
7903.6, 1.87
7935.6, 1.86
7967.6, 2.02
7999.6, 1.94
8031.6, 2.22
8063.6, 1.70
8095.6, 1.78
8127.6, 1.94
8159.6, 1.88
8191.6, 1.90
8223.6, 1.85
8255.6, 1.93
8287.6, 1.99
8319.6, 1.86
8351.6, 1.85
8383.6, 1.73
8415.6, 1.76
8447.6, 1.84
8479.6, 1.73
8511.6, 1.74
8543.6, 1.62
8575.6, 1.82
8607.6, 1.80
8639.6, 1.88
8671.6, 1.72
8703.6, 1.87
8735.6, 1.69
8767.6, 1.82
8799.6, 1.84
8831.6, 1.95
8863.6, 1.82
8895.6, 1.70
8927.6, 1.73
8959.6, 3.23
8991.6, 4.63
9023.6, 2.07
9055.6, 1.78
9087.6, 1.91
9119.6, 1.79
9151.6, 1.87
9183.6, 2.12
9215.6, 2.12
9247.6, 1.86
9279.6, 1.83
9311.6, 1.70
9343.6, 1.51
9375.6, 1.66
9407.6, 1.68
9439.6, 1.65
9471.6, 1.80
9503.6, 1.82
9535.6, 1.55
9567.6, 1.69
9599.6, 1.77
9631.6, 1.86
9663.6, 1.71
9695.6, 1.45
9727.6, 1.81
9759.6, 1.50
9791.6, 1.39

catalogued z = 0.37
